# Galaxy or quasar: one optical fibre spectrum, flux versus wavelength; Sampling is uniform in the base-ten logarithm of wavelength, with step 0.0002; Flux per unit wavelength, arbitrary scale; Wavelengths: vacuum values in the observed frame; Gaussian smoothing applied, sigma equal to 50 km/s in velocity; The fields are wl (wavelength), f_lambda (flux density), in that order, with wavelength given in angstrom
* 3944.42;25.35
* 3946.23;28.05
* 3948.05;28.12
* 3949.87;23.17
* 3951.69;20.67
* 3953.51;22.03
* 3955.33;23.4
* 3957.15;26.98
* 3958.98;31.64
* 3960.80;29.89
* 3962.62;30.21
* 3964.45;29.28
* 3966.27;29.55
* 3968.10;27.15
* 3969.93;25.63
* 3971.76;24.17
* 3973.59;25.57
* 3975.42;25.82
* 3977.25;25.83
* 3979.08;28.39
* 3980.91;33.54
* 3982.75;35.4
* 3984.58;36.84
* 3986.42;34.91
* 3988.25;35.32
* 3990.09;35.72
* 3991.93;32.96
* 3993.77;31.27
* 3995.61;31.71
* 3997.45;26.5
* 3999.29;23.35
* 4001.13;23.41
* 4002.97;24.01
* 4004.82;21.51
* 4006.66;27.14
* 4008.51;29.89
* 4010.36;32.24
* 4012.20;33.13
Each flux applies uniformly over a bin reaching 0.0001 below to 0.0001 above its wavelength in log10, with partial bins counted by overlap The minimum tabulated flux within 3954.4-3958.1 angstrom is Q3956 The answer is 23.4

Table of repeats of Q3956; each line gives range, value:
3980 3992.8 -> 32.96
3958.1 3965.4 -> 29.28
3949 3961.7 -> 20.67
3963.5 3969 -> 27.15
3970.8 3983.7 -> 24.17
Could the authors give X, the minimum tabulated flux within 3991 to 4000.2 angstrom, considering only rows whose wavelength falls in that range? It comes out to 23.35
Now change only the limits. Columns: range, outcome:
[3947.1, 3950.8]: 23.17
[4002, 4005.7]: 21.51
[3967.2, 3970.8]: 25.63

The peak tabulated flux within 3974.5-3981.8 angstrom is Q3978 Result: 33.54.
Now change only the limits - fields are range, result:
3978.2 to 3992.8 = 36.84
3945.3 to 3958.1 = 28.12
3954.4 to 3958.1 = 26.98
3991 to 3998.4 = 32.96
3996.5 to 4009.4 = 29.89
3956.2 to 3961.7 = 31.64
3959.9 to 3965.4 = 30.21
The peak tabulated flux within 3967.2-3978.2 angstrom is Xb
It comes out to 27.15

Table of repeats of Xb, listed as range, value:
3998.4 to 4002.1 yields 23.41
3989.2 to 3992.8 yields 35.72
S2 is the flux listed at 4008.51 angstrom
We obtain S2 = 29.89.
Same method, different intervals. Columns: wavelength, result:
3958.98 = 31.64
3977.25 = 25.83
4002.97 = 24.01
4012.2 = 33.13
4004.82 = 21.51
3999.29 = 23.35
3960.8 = 29.89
